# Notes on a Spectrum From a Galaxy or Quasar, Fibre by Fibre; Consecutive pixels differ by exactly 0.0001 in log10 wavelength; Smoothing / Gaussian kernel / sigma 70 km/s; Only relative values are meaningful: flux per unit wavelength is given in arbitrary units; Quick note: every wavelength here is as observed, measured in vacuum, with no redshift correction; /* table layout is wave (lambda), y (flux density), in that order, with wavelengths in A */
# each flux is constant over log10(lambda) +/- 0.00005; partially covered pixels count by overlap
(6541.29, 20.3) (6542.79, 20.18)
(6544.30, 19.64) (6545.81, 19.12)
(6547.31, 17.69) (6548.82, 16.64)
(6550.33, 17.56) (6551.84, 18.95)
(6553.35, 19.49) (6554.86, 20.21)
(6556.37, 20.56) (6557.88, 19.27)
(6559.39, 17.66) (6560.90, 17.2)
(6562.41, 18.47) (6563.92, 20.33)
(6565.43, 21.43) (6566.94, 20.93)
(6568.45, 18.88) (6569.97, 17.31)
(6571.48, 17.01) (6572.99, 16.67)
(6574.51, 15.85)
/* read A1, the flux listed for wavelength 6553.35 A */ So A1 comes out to 19.49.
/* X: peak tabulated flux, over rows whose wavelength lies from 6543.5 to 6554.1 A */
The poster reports 19.64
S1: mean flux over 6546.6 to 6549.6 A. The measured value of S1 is 17.1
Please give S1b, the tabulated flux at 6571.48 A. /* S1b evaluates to 17.01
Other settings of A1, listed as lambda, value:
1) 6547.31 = 17.69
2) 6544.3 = 19.64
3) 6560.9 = 17.2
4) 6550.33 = 17.56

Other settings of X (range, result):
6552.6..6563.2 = 20.56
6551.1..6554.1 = 19.49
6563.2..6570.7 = 21.43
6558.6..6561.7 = 17.66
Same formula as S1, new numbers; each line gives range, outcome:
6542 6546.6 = 19.7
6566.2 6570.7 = 19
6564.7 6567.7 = 21.2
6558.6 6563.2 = 17.8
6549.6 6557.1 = 19.3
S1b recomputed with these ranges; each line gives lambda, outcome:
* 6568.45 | 18.88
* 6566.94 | 20.93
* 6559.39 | 17.66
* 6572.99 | 16.67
